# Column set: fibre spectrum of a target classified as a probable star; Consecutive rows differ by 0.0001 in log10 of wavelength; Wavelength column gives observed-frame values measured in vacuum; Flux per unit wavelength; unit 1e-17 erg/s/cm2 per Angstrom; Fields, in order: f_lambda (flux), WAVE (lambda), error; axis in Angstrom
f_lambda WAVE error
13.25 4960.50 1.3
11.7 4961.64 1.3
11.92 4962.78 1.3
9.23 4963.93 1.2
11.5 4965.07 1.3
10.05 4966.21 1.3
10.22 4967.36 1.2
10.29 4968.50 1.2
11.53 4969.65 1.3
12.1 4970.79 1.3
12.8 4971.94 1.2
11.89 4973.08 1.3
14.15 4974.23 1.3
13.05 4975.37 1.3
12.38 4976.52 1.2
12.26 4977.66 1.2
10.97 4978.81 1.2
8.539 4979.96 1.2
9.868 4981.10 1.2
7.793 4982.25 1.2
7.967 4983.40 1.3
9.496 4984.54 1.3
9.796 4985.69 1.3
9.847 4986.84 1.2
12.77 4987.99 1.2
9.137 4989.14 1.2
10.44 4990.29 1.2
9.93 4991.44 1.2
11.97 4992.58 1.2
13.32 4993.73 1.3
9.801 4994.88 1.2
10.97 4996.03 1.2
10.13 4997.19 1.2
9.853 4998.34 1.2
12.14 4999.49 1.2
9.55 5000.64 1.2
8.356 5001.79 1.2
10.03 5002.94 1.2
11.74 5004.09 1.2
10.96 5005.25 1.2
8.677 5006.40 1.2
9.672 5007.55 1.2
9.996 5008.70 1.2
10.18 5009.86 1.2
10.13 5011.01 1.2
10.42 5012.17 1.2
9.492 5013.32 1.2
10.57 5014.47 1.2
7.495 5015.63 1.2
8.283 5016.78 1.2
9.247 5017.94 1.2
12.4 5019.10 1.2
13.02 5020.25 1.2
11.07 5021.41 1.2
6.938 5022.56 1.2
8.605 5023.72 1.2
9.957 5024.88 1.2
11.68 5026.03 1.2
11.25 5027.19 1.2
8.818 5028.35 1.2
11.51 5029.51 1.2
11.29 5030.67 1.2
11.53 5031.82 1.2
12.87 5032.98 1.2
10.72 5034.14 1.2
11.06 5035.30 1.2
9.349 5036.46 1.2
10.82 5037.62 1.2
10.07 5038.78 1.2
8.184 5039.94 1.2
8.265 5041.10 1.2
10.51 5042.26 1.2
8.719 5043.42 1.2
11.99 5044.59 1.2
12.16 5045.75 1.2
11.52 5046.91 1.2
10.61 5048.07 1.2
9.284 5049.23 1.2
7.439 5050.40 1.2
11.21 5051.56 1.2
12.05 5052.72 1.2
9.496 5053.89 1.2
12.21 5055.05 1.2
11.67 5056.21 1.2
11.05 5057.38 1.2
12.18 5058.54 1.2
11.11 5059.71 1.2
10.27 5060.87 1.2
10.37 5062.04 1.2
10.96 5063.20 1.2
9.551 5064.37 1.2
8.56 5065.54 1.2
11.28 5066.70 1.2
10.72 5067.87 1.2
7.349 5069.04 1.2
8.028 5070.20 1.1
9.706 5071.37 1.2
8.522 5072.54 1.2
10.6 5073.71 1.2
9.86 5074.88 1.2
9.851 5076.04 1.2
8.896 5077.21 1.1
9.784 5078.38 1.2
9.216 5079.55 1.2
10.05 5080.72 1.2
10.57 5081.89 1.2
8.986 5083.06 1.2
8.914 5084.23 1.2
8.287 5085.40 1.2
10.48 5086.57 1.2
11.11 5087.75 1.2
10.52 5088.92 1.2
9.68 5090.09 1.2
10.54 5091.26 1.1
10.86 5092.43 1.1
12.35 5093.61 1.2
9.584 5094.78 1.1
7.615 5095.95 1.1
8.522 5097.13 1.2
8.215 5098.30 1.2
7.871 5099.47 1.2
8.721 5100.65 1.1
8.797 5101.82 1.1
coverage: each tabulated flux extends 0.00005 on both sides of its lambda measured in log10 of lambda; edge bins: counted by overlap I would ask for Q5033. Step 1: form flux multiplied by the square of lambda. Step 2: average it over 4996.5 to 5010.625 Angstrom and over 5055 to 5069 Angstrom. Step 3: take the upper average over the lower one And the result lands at 1.08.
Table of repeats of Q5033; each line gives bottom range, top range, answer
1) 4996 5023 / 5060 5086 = 0.98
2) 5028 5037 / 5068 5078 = 0.85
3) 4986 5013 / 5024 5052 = 1.02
